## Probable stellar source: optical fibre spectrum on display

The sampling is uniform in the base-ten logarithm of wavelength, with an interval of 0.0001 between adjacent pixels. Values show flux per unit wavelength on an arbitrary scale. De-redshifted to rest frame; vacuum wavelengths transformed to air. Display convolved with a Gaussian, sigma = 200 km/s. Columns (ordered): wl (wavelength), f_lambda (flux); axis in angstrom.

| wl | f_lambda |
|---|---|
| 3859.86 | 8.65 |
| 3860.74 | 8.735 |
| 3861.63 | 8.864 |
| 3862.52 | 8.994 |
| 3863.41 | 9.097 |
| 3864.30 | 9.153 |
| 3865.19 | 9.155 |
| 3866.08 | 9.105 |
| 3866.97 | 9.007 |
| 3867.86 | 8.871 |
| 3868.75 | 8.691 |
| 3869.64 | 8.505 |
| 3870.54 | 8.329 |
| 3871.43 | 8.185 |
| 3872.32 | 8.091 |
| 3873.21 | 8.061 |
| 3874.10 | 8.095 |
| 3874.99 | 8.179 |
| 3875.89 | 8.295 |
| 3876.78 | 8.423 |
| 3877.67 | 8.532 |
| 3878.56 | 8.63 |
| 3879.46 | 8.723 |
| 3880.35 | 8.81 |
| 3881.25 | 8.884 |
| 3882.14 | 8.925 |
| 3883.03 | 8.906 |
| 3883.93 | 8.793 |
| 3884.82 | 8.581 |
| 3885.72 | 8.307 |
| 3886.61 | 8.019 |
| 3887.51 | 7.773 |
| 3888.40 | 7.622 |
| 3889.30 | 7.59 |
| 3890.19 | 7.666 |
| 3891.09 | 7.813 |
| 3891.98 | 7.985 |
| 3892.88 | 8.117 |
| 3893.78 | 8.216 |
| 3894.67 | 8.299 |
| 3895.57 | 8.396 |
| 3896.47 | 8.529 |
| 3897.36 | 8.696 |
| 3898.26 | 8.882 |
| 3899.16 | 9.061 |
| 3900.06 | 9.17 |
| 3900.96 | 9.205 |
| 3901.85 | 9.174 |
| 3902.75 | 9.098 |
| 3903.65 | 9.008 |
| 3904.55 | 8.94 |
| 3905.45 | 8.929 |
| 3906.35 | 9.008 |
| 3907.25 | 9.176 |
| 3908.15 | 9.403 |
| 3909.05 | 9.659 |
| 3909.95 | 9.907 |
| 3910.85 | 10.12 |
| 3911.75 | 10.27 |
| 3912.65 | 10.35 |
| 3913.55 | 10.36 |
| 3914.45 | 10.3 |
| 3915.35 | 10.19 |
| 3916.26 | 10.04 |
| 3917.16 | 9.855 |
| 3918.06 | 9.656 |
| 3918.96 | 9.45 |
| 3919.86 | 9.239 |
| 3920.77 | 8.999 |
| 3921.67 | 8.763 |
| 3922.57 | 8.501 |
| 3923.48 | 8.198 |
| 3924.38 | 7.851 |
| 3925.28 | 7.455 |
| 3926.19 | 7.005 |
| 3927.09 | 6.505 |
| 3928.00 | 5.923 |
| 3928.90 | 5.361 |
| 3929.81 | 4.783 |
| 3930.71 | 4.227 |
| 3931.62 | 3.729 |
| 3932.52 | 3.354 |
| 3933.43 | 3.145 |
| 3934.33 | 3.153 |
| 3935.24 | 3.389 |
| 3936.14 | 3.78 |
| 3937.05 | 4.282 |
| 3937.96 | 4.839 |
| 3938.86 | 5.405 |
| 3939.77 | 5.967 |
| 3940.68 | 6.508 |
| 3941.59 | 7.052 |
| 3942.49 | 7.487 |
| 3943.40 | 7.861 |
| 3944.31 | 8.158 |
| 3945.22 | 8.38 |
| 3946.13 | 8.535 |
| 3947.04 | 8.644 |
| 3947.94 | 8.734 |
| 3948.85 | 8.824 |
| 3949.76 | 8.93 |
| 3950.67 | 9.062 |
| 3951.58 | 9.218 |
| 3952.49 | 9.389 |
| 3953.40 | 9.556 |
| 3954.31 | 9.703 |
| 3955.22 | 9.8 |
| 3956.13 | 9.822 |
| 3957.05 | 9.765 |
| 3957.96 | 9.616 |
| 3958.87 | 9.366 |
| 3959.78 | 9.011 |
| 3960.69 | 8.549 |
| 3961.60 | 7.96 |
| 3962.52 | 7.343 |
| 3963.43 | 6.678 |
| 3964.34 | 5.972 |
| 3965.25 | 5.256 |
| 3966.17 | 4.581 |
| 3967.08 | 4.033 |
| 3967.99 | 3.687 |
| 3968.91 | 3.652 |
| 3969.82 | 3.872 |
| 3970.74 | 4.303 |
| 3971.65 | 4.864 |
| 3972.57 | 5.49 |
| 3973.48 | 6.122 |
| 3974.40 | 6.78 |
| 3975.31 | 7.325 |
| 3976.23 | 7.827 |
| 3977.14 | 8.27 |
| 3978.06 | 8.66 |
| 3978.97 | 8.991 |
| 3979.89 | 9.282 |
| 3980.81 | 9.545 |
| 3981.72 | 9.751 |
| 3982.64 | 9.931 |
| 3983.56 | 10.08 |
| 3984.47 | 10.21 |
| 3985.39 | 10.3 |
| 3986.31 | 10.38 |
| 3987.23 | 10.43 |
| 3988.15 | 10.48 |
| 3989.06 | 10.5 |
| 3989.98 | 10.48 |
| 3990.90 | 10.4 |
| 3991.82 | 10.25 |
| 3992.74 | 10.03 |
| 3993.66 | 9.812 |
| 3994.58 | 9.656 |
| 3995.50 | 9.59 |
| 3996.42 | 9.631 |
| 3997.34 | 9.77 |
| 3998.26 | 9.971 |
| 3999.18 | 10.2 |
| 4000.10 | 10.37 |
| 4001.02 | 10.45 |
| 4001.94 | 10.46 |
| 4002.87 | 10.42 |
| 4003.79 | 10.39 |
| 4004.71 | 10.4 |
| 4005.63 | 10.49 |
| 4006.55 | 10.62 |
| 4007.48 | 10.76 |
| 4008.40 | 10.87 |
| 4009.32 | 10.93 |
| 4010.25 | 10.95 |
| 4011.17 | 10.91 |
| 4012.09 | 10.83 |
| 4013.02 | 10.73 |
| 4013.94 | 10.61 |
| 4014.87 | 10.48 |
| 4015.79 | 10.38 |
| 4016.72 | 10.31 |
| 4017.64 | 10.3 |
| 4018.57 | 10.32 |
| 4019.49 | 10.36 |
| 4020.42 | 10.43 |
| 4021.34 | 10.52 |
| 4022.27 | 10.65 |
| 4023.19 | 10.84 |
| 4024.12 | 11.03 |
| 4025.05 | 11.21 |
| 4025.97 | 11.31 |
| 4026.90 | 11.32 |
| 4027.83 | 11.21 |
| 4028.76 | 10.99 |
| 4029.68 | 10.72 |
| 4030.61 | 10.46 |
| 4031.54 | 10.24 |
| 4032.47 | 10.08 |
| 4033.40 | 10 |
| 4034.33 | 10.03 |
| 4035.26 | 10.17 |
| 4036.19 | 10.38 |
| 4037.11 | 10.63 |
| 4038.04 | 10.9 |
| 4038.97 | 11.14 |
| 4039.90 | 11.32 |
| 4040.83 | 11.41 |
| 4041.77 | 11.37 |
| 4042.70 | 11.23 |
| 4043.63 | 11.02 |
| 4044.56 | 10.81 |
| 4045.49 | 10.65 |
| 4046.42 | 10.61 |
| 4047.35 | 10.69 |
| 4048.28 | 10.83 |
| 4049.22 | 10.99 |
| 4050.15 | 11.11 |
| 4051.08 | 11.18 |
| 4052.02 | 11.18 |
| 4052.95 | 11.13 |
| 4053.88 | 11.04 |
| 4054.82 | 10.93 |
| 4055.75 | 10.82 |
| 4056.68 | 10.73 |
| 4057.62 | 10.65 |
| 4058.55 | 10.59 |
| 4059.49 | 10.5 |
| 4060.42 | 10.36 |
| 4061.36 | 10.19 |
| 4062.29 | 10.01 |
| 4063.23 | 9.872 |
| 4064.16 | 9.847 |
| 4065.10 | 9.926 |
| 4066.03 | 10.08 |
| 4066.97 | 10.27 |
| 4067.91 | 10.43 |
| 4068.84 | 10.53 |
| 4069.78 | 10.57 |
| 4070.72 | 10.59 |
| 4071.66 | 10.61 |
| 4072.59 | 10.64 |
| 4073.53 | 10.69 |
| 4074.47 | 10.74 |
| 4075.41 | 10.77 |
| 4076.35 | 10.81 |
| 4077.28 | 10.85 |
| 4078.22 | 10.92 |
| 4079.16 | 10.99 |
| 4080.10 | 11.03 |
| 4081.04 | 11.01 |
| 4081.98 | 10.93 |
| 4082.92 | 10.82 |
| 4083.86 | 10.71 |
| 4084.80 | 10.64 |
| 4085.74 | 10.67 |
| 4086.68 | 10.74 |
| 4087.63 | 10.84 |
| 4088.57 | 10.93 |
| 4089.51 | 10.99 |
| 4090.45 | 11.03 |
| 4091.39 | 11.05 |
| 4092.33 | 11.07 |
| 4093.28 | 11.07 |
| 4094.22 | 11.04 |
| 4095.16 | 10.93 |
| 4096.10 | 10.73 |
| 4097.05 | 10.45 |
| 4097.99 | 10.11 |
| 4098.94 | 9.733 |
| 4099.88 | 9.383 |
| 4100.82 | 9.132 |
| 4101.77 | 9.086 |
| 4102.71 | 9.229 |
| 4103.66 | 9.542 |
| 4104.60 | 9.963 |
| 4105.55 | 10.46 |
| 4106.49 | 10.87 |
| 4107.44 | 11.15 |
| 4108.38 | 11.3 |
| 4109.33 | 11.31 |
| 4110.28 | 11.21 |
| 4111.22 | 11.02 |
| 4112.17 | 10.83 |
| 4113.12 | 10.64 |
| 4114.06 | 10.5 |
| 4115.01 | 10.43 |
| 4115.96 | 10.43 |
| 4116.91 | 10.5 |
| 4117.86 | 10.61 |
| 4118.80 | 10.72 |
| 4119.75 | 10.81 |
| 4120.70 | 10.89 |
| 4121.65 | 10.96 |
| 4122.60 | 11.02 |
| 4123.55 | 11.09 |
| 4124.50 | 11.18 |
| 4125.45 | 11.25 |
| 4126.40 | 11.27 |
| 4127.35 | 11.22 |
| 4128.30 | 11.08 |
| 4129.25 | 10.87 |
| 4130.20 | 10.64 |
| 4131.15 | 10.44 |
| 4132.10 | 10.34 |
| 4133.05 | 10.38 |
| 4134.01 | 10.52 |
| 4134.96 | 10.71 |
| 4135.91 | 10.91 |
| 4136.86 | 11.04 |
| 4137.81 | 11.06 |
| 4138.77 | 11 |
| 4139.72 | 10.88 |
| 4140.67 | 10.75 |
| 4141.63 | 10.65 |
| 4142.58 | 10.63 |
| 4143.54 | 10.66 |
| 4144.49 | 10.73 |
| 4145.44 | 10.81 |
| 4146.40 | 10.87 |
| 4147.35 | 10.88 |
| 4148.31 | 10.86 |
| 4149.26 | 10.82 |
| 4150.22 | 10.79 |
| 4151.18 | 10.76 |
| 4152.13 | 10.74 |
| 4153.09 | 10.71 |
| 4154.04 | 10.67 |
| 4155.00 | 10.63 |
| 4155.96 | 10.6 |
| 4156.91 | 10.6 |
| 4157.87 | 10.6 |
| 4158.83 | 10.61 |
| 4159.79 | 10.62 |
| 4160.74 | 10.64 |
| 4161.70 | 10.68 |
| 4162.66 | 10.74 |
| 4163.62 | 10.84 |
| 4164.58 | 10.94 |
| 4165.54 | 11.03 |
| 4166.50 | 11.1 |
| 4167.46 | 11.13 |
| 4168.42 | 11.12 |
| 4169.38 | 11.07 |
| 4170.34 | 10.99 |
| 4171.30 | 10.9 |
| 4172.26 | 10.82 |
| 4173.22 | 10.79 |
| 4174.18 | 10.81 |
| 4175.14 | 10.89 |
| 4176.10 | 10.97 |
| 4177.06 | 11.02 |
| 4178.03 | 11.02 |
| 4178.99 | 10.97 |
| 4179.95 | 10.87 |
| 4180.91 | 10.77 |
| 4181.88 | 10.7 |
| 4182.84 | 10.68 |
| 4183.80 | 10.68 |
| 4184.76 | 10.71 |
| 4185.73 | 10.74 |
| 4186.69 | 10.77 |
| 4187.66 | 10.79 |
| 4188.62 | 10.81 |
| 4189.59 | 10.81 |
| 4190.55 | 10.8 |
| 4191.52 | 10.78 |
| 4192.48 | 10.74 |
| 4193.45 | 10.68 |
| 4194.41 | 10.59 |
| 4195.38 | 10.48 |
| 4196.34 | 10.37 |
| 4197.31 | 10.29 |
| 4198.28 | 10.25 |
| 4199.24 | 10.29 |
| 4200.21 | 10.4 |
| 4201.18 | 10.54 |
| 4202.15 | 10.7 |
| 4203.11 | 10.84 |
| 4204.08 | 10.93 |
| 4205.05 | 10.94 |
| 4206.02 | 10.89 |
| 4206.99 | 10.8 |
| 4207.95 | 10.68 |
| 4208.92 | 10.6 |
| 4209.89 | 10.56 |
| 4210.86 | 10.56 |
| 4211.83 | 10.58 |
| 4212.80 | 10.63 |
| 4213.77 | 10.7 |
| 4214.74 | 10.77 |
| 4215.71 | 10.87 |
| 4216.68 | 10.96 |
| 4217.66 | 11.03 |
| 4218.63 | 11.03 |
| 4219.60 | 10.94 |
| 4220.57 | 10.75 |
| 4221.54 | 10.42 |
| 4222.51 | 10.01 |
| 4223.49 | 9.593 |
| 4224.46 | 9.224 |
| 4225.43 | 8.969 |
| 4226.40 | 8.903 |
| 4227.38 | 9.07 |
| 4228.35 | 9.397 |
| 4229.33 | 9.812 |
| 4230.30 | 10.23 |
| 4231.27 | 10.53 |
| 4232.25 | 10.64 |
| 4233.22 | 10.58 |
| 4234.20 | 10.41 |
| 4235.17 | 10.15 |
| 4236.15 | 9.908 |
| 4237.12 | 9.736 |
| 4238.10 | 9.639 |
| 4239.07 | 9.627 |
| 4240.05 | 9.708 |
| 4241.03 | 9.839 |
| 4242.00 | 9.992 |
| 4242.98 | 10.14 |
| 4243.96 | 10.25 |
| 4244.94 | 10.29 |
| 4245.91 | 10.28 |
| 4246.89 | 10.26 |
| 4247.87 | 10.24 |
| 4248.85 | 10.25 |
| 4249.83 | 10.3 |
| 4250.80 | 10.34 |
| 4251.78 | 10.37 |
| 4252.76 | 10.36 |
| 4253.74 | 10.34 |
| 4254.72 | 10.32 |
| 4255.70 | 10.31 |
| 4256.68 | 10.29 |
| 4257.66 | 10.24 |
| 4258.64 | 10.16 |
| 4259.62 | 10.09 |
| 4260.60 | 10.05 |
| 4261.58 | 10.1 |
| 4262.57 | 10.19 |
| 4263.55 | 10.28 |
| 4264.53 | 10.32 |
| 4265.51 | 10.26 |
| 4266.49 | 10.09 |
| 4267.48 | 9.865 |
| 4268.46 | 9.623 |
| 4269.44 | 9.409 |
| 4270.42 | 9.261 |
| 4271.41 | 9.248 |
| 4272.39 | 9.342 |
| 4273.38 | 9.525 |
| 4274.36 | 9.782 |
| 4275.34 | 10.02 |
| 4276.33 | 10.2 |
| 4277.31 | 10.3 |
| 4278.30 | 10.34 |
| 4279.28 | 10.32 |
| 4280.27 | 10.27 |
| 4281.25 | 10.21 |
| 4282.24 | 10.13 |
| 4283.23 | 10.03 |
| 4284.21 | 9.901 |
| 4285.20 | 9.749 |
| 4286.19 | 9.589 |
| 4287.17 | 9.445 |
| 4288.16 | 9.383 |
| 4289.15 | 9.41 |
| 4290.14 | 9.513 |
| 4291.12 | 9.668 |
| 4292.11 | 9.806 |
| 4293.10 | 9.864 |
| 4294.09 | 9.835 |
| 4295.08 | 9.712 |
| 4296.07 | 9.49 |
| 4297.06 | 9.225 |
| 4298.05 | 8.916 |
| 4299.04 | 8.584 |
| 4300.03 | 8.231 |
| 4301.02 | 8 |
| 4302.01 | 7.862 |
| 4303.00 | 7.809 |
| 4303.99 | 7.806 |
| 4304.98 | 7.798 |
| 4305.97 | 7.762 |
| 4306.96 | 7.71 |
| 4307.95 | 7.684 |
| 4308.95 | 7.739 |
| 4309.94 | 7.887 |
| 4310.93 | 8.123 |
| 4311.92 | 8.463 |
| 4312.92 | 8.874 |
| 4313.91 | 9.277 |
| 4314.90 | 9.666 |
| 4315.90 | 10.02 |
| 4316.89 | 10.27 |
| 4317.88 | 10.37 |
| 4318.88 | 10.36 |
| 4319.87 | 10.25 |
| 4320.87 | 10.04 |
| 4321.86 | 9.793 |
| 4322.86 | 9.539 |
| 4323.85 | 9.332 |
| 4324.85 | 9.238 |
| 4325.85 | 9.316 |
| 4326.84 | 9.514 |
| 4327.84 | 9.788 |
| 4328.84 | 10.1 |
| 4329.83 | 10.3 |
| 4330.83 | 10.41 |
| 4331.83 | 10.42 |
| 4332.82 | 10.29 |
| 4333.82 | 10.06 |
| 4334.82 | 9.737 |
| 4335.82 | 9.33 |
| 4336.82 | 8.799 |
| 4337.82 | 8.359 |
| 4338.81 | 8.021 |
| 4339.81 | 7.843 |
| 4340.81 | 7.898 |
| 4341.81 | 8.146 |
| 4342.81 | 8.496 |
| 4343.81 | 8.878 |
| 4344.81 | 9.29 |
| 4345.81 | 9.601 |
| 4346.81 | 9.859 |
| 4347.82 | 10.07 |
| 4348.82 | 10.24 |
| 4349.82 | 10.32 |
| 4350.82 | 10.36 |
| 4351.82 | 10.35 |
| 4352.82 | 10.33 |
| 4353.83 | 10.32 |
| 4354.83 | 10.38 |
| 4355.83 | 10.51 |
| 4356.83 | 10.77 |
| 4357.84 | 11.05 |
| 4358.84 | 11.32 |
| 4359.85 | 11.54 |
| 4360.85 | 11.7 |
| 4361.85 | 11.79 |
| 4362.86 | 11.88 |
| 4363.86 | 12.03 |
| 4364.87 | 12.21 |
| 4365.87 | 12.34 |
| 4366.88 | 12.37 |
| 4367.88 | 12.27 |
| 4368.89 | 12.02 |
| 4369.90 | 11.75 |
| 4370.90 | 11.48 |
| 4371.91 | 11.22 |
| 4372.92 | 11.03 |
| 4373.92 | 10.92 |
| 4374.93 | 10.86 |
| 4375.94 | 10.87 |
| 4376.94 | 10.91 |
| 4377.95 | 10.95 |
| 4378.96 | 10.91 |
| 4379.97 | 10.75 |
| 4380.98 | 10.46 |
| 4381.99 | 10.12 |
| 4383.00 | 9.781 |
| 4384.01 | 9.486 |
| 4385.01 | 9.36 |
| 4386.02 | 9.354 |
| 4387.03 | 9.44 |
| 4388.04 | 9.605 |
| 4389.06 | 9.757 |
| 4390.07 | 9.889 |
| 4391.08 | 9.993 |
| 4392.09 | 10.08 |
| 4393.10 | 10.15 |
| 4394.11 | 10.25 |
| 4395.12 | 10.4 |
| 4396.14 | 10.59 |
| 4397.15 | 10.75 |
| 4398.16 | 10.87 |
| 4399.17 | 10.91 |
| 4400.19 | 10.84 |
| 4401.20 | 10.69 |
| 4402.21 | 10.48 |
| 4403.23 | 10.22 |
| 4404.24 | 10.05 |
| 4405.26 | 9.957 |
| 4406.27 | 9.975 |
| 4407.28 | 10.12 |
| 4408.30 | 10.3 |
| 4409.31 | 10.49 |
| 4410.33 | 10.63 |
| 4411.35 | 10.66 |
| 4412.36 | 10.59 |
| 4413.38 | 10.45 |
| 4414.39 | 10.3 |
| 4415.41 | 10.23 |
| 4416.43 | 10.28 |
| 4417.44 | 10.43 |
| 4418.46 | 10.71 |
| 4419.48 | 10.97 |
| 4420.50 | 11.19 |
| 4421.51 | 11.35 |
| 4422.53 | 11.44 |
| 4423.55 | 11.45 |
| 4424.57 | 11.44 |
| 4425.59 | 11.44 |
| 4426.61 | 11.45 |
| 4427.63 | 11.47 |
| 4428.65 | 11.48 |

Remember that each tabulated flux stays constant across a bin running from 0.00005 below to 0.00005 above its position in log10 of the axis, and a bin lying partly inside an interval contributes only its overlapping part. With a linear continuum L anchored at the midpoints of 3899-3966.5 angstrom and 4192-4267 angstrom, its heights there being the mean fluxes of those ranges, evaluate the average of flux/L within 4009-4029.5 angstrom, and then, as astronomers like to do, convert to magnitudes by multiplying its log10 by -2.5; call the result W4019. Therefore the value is -0.24 mag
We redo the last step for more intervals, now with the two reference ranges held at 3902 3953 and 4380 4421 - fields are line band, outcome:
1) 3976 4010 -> -0.23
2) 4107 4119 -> -0.23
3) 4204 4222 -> -0.16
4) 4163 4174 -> -0.21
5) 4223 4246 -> -0.05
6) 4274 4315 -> 0.06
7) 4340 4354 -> 0.05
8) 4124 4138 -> -0.22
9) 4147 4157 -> -0.20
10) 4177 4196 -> -0.18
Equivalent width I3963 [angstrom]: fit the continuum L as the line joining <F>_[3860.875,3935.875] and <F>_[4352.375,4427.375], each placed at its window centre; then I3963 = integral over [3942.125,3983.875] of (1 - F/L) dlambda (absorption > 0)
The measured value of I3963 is 3.8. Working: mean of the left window 8.25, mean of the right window 10.8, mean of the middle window 7.79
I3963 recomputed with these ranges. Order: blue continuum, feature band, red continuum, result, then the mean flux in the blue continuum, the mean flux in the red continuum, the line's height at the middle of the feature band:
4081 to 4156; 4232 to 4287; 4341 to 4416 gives 2.8 angstrom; 10.7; 10.5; 10.6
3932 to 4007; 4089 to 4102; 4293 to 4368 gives -2.7 angstrom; 8.12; 9.65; 8.65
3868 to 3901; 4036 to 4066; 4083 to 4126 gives -2.0 angstrom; 8.4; 10.6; 10.1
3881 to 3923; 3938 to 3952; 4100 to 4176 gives 2.2 angstrom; 8.98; 10.7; 9.3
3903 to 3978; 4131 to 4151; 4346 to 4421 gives -4.1 angstrom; 7.5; 10.6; 8.92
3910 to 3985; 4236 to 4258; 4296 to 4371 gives -2.1 angstrom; 7.54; 9.73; 9.24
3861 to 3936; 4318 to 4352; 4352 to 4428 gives 3.0 angstrom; 8.24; 10.8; 10.5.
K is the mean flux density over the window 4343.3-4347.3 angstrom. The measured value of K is 9.41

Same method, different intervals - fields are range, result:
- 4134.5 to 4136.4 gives 10.8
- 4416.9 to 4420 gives 10.7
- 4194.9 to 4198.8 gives 10.4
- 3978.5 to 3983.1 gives 9.5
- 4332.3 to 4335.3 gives 10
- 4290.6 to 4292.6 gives 9.76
